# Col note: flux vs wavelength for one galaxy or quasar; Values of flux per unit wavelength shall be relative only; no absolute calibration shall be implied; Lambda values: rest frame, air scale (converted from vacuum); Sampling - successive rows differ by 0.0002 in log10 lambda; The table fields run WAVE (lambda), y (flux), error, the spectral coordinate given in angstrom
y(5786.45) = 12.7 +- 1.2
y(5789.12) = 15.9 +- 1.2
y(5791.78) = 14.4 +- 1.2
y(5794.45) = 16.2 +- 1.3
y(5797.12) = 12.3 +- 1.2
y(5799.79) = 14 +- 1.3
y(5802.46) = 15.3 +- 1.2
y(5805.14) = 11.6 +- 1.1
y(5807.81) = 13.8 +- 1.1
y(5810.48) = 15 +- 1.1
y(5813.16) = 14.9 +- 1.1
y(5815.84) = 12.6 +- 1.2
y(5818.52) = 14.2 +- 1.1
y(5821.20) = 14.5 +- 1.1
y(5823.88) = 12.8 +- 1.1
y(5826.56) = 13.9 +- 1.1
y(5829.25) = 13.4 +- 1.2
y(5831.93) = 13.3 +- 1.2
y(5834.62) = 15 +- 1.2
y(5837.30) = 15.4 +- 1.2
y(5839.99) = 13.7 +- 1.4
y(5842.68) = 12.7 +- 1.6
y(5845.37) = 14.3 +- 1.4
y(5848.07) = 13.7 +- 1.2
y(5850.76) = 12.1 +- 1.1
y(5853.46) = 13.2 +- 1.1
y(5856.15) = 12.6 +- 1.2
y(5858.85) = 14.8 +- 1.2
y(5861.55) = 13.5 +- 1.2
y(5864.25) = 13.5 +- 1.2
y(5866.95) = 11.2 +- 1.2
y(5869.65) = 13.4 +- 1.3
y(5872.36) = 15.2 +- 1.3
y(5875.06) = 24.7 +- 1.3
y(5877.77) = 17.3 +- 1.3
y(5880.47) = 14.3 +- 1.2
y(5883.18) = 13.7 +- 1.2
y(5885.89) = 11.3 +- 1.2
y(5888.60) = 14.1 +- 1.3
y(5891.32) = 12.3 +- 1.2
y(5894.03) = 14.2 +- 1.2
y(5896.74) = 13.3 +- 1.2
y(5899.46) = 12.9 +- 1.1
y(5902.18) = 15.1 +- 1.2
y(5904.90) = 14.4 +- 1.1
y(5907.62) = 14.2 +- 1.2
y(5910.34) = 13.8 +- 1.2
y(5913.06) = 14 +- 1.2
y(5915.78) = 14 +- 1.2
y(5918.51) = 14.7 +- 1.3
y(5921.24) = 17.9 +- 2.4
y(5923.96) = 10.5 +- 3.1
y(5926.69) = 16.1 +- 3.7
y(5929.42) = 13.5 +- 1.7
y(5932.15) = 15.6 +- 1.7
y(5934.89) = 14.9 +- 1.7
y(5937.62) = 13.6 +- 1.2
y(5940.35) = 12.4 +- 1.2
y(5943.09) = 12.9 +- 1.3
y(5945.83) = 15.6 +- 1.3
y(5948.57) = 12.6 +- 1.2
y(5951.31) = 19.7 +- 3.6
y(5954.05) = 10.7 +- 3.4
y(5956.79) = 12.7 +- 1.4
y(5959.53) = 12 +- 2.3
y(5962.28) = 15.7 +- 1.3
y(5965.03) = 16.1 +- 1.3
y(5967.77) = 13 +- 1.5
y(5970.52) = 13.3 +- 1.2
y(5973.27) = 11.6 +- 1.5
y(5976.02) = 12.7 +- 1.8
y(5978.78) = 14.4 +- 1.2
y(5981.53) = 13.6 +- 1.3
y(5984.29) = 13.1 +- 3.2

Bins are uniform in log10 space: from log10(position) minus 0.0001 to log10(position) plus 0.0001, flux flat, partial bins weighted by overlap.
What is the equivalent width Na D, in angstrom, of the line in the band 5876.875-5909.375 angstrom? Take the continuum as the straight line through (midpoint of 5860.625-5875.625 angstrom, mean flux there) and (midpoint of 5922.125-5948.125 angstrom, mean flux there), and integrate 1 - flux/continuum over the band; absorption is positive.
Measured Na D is 1.36 angstrom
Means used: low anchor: 14.8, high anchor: 13.9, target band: 13.9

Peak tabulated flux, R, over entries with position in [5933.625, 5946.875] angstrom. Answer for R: 15.6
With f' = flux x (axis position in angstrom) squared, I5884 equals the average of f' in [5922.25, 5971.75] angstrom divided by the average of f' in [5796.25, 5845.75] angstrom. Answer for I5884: 1.1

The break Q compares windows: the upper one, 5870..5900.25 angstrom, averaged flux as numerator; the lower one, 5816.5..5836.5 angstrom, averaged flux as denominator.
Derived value 1.07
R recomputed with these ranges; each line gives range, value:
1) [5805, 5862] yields 15.4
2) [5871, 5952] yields 24.7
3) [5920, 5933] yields 17.9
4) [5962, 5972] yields 16.1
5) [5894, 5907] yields 15.1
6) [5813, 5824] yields 14.9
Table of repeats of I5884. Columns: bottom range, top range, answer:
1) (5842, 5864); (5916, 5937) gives 1.12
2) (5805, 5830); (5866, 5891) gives 1.11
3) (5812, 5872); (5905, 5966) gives 1.08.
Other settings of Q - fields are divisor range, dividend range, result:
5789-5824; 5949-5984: 0.97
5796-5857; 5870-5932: 1.07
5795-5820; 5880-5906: 0.98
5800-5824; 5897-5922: 1.04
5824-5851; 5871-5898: 1.09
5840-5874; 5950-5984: 1.02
